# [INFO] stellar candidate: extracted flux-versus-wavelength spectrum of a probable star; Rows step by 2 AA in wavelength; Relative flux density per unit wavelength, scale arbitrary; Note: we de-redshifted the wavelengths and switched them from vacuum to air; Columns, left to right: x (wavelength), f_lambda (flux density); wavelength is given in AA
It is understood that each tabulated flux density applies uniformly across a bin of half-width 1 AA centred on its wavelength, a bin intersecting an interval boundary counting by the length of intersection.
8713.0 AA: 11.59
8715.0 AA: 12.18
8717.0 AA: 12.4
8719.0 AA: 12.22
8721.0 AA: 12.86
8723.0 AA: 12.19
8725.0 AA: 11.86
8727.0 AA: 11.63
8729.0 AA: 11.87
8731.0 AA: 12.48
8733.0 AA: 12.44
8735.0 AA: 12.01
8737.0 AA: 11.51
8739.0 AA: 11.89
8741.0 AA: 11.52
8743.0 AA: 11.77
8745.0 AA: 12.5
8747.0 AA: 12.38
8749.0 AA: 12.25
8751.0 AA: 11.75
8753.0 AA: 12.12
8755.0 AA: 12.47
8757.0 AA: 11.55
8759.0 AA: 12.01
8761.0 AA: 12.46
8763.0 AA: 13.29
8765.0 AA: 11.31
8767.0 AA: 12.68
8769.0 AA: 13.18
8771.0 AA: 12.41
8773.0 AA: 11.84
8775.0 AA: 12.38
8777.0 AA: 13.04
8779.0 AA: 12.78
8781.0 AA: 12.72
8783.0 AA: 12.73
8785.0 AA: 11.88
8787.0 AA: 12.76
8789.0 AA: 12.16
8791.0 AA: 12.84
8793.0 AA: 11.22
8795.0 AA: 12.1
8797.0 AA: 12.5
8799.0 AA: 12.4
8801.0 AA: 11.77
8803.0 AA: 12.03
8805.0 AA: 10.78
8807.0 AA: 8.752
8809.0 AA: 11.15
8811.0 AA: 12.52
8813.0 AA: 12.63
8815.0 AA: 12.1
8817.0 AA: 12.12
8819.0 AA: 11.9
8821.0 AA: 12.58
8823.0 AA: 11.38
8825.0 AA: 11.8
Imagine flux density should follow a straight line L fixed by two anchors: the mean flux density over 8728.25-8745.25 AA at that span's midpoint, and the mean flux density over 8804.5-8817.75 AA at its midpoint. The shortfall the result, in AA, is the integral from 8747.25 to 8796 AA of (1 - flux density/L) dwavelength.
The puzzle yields -2.5 AA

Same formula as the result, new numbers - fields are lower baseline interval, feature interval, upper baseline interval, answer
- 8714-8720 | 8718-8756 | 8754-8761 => 0.3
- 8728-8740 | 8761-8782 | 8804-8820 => -1.4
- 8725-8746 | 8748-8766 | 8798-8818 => -0.4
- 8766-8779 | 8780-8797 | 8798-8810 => -0.6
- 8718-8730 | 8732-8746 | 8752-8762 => 0.2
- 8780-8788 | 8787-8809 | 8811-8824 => 1.2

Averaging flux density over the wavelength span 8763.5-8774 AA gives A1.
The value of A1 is 12.3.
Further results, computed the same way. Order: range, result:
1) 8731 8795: 12.3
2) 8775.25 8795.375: 12.4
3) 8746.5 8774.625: 12.3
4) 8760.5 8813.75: 12.2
